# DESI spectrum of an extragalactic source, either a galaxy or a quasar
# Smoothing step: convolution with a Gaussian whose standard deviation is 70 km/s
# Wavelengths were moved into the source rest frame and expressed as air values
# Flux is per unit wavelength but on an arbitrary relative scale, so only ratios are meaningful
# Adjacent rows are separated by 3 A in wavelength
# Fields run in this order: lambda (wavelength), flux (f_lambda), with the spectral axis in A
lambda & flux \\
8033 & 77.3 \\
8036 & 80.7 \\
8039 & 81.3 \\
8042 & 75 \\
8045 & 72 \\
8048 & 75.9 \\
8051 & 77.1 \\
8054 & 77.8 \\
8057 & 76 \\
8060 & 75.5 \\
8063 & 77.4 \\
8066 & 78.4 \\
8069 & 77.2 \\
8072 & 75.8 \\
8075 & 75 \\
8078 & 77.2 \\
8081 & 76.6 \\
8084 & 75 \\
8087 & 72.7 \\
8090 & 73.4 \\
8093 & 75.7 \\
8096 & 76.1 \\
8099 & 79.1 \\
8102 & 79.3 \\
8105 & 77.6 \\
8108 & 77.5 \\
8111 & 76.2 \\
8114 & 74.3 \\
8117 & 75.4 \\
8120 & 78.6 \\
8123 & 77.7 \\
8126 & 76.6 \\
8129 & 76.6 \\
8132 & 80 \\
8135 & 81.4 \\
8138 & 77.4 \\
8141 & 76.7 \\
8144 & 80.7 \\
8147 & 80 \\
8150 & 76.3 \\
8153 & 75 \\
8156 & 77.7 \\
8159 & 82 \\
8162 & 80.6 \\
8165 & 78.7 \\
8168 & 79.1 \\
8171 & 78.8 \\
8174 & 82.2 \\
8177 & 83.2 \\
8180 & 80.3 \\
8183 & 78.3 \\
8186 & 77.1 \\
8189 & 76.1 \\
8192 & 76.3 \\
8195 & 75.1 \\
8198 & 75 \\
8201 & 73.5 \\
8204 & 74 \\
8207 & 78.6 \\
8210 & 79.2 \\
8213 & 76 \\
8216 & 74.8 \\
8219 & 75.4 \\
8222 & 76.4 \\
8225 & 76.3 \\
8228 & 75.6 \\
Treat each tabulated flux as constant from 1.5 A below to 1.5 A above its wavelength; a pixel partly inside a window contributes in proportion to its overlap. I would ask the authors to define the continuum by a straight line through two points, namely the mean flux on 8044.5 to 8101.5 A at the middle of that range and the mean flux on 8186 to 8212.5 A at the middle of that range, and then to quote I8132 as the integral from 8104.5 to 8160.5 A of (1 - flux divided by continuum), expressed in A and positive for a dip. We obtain -1.2 A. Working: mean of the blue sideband 76.1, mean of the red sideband 76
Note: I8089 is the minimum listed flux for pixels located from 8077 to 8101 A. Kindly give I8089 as 72.7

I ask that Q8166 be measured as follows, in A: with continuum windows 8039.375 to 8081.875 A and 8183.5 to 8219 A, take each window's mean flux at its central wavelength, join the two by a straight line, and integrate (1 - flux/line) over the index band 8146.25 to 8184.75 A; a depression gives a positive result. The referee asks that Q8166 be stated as -1.66 A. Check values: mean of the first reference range 76.3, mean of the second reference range 76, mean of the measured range 79.4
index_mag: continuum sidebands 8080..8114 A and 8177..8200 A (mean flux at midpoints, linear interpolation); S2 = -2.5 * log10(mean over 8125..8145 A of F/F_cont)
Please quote -0.03 mag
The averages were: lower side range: 76.2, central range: 78.5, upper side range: 77.2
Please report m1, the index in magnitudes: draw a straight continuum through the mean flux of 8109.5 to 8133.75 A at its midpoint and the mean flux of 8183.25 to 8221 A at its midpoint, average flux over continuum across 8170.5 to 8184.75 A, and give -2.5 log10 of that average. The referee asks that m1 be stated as -0.06 mag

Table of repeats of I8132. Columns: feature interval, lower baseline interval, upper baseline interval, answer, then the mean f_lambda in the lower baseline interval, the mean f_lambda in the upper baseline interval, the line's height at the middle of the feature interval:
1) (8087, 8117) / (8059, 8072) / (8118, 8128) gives 0.38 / 77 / 77.5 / 77.3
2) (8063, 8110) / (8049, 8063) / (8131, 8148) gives 0.71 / 76.7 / 79.3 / 77.6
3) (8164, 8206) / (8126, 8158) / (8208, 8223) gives -0.29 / 78.2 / 76.4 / 77.2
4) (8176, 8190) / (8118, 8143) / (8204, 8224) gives -0.33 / 78.1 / 76.5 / 77.1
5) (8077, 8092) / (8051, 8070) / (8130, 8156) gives 0.48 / 77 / 78.4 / 77.4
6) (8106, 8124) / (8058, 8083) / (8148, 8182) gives 0.30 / 76.6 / 79.4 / 77.9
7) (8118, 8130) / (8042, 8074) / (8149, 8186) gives 0.12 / 76.2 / 79.3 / 78.1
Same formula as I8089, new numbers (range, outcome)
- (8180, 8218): 73.5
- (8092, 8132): 74.3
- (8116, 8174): 75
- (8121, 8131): 76.6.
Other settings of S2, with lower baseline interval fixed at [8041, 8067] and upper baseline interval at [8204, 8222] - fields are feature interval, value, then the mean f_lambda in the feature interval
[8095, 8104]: -0.03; 78.2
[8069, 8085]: 0.00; 76.1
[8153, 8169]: -0.04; 79.2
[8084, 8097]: 0.02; 74.5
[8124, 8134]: -0.02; 77.9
